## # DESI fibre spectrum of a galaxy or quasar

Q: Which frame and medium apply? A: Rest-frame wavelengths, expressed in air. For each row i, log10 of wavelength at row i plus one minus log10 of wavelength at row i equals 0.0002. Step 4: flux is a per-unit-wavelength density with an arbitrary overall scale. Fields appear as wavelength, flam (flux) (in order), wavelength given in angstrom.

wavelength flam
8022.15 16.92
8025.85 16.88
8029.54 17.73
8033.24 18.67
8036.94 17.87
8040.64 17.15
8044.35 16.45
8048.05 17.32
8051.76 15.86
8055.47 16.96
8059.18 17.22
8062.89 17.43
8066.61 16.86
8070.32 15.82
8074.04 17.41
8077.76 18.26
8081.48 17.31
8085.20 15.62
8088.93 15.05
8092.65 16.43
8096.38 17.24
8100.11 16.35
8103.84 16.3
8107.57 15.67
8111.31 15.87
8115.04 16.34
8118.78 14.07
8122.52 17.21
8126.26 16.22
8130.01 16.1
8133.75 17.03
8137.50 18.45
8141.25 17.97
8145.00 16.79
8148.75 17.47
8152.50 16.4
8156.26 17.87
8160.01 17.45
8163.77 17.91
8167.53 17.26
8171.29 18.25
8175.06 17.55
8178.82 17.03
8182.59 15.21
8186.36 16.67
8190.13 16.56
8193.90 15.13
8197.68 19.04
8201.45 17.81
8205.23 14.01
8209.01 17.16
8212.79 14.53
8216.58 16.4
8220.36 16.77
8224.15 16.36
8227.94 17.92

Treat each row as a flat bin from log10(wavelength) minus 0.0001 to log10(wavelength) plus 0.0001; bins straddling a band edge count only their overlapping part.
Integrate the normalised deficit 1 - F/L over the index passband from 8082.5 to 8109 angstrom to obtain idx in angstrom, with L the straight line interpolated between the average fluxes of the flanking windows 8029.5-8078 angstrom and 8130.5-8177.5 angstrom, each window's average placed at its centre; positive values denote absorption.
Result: 1.8 angstrom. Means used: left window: 17.2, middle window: 16.1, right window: 17.5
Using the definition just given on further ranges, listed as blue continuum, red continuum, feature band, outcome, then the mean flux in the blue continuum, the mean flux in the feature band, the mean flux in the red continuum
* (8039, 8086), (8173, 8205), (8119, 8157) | -0.4 angstrom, 16.9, 17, 16.7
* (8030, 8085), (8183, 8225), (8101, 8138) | 1.2 angstrom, 17.2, 16.2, 16.4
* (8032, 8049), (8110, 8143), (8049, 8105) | 1.3 angstrom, 17.5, 16.7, 16.6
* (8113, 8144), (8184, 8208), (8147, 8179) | -1.7 angstrom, 16.7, 17.5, 16.5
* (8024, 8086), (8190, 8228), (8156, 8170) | -0.8 angstrom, 17.1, 17.6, 16.4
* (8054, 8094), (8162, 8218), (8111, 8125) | 0.7 angstrom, 16.8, 15.9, 16.7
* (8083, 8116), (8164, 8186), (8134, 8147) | -0.8 angstrom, 16.1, 17.6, 17.1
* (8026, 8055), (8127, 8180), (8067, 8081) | 0.1 angstrom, 17.3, 17.1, 17.4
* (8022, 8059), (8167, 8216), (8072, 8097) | 0.4 angstrom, 17.2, 16.7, 16.6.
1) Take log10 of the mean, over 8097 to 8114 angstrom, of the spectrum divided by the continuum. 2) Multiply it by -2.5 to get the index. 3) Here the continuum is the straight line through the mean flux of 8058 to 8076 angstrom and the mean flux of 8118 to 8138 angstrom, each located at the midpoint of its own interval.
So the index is 0.03 mag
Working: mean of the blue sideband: 16.9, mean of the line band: 16.2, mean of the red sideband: 16.5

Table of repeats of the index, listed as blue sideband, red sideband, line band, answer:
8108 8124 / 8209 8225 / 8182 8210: -0.028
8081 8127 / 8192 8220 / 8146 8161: -0.069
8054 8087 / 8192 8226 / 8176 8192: 0.002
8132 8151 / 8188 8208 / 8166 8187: -0.006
